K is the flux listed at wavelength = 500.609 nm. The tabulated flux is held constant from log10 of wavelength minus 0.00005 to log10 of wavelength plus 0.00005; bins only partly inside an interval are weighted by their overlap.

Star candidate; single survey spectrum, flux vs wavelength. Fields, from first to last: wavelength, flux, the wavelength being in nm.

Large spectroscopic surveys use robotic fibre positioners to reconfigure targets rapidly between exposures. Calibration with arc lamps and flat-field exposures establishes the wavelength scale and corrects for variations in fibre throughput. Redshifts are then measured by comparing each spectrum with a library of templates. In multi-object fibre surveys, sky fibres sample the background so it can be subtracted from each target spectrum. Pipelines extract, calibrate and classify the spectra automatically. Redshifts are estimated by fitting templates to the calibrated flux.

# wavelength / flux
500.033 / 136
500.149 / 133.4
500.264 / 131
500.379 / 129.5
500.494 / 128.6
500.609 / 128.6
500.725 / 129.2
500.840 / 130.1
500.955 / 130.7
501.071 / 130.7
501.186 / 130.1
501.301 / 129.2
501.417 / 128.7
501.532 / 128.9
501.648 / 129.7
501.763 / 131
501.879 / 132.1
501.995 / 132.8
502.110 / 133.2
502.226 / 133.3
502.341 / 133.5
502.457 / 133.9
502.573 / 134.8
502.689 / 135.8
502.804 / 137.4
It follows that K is 128.6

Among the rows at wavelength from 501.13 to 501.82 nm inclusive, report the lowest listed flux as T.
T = 128.7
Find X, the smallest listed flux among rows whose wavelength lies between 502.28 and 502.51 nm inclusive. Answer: 133.5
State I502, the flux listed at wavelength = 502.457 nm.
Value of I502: 133.9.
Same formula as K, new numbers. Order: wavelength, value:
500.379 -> 129.5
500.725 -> 129.2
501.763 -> 131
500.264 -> 131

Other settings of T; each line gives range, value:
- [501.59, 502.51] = 129.7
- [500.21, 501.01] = 128.6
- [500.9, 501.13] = 130.7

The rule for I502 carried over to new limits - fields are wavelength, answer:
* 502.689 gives 135.8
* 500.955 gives 130.7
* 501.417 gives 128.7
